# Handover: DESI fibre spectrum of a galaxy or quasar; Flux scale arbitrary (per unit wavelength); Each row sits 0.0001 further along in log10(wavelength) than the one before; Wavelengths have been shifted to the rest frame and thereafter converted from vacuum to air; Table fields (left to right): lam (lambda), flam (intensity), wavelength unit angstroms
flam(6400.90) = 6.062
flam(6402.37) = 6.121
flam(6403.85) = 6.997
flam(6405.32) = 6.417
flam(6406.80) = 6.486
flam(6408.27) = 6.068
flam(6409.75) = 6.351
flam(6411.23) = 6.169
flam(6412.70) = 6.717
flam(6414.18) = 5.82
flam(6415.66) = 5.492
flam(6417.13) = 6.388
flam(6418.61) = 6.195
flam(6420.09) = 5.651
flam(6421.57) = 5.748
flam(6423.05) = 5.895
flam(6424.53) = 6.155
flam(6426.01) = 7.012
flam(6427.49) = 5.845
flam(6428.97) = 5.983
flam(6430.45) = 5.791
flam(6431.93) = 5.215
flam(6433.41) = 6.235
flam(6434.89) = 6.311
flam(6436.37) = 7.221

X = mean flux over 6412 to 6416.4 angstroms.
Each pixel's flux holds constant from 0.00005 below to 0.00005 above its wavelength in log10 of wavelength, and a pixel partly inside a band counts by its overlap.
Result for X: 6.01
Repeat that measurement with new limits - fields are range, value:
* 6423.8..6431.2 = 6.16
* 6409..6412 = 6.26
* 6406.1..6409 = 6.29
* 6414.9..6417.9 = 5.95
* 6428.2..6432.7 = 5.67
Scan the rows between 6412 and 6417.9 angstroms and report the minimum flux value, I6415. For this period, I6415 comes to 5.492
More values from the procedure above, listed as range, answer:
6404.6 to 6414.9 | 5.82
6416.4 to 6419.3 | 6.195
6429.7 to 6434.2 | 5.215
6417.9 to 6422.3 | 5.651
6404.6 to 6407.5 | 6.417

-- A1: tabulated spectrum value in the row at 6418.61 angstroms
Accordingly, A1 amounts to 6.195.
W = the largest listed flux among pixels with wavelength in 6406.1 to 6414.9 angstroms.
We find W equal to 6.717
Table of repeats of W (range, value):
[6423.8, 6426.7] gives 7.012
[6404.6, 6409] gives 6.486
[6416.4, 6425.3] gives 6.388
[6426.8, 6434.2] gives 6.235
